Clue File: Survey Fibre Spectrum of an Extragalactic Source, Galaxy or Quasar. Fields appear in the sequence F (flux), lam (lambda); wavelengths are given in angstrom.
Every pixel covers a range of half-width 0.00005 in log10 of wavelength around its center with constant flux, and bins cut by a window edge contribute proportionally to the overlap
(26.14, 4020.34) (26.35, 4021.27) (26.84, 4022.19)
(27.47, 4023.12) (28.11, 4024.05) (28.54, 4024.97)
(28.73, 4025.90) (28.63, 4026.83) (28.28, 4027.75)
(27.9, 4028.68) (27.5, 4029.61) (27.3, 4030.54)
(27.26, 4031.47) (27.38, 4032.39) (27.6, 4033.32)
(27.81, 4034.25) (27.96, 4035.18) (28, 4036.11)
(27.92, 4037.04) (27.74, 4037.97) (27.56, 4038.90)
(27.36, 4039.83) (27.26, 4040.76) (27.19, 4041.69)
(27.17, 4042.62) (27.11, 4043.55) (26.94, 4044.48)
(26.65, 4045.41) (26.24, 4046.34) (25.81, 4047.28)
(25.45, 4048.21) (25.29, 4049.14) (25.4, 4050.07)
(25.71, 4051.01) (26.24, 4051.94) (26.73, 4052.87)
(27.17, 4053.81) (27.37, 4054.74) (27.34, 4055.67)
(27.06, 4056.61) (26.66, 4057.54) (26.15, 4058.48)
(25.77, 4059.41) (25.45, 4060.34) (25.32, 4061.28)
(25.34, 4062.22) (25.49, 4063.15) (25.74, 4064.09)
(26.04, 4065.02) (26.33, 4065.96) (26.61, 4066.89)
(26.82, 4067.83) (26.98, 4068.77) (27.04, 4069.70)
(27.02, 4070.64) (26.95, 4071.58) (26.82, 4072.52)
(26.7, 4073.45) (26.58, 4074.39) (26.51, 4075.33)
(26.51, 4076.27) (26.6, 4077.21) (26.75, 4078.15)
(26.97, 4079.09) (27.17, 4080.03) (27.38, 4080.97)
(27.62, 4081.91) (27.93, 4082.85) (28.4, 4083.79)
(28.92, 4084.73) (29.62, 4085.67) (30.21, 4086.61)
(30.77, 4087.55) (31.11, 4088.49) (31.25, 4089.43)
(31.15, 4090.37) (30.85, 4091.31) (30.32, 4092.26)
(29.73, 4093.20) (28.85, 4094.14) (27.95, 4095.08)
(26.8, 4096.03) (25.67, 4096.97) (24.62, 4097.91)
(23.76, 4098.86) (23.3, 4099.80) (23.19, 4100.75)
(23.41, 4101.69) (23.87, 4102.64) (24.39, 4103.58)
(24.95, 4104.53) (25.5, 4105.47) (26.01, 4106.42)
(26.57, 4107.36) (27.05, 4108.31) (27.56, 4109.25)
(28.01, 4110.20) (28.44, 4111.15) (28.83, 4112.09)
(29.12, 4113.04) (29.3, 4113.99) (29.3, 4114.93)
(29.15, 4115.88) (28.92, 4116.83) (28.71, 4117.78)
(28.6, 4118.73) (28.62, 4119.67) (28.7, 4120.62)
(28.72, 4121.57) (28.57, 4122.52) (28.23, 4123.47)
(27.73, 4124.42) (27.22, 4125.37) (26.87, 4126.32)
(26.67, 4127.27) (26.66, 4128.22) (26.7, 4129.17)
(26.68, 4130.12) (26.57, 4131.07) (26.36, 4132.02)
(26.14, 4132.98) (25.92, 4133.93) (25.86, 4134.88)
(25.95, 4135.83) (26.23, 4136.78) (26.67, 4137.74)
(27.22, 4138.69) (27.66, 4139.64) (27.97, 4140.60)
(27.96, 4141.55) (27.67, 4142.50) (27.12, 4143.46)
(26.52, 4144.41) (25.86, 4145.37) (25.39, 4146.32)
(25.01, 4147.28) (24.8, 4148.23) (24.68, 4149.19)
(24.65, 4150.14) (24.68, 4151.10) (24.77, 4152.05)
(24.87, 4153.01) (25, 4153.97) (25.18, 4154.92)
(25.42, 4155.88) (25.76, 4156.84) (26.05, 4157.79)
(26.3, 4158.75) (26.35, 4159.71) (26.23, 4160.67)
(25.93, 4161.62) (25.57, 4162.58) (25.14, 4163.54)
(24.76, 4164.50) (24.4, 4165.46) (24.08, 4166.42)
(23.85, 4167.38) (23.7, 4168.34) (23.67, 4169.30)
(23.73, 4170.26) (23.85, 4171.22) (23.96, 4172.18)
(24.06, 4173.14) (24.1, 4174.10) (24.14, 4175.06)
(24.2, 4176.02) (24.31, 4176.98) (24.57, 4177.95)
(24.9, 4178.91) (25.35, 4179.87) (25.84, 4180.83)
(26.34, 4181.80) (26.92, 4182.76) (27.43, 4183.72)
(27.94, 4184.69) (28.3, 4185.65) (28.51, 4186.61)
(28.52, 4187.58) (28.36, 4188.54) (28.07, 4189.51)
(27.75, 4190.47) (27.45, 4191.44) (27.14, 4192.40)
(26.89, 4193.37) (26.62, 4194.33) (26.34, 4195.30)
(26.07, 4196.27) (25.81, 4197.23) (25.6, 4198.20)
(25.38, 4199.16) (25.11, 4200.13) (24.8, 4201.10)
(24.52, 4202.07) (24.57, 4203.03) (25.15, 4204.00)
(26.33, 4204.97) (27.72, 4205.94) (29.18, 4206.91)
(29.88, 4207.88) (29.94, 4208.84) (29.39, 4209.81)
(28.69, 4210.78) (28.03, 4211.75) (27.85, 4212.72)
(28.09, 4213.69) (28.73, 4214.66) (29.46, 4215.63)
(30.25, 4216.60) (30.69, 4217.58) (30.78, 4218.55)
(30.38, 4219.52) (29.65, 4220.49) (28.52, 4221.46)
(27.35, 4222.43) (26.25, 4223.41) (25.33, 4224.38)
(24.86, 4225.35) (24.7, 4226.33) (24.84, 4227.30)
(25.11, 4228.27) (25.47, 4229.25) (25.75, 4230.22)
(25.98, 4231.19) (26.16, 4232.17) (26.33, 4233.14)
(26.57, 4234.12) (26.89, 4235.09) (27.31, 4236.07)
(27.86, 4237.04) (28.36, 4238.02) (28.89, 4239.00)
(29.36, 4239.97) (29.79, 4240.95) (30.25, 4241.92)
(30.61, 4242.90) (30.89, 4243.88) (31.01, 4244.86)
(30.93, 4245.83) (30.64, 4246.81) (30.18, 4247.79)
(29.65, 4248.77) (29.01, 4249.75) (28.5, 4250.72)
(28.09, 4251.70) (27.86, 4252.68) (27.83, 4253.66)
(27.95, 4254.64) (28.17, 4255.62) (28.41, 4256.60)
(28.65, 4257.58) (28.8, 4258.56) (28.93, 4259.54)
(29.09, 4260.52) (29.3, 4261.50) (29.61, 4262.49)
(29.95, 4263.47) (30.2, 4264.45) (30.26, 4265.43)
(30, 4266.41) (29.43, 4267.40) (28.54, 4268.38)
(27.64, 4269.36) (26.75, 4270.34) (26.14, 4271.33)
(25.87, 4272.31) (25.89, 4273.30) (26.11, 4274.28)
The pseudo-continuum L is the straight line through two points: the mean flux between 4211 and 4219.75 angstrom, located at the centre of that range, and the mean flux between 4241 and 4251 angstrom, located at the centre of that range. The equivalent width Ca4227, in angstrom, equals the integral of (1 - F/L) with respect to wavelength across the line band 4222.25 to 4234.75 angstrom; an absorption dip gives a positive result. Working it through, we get 1.7 angstrom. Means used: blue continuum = 29.3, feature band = 25.7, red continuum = 30.2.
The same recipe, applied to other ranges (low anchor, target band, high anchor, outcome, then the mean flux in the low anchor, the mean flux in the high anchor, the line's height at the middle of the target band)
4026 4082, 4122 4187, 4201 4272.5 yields 4.1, 26.8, 28.2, 27.6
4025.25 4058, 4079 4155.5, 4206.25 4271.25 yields 1.4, 27.1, 28.5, 27.6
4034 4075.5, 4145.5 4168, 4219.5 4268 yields 1.9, 26.6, 28.3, 27.5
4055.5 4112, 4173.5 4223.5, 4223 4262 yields 1.0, 27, 28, 27.7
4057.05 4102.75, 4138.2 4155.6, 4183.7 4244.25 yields 0.9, 27.1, 27.5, 27.3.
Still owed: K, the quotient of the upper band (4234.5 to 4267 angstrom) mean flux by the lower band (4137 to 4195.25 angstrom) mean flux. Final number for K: 1.1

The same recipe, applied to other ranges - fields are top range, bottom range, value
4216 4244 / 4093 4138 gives 1.03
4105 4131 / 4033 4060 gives 1.04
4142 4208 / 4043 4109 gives 0.96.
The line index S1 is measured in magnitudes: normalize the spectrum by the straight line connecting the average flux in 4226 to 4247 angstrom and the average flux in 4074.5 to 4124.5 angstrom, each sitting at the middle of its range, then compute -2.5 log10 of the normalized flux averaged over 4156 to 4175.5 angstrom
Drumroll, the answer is 0.124 mag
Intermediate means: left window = 27.7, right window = 27.9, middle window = 24.8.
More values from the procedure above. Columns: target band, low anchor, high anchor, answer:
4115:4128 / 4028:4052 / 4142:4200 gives -0.08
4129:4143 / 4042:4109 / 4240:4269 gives 0.04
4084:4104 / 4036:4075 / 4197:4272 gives -0.03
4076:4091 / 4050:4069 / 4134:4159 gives -0.10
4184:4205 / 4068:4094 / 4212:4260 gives 0.07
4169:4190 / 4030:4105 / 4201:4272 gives 0.08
